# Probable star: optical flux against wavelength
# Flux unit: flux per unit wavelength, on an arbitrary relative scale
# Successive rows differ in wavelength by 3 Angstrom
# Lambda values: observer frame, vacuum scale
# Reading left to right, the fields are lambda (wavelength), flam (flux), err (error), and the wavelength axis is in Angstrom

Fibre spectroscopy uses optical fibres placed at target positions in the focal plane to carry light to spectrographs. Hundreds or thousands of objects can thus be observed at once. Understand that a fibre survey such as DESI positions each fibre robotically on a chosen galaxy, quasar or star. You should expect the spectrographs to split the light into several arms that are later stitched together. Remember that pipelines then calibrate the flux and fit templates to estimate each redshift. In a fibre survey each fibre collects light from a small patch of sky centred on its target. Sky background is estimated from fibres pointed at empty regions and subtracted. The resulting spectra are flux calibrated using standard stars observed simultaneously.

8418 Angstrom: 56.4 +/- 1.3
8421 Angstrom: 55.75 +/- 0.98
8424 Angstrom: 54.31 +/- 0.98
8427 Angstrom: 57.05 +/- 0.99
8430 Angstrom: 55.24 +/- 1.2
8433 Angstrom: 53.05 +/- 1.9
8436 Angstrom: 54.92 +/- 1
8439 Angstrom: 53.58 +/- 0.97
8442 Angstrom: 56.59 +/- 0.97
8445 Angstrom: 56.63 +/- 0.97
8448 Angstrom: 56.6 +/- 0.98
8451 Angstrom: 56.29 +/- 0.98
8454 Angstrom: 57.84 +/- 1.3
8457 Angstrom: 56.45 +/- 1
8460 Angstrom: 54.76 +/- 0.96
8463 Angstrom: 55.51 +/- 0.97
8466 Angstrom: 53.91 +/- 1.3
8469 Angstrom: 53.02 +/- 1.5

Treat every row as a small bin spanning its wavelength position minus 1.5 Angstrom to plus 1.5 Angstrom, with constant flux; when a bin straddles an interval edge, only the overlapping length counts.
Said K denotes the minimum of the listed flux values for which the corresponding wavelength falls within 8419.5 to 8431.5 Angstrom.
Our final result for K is 54.31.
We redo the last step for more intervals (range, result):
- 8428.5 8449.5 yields 53.05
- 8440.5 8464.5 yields 54.76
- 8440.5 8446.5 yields 56.59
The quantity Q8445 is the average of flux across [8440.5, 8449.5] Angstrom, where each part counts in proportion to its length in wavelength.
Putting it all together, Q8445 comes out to 56.6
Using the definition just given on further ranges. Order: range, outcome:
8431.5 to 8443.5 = 54.5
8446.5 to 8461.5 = 56.4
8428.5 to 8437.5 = 54.4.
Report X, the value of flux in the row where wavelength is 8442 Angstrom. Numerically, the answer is 56.59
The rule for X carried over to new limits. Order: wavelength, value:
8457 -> 56.45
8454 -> 57.84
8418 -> 56.4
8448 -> 56.6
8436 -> 54.92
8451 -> 56.29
